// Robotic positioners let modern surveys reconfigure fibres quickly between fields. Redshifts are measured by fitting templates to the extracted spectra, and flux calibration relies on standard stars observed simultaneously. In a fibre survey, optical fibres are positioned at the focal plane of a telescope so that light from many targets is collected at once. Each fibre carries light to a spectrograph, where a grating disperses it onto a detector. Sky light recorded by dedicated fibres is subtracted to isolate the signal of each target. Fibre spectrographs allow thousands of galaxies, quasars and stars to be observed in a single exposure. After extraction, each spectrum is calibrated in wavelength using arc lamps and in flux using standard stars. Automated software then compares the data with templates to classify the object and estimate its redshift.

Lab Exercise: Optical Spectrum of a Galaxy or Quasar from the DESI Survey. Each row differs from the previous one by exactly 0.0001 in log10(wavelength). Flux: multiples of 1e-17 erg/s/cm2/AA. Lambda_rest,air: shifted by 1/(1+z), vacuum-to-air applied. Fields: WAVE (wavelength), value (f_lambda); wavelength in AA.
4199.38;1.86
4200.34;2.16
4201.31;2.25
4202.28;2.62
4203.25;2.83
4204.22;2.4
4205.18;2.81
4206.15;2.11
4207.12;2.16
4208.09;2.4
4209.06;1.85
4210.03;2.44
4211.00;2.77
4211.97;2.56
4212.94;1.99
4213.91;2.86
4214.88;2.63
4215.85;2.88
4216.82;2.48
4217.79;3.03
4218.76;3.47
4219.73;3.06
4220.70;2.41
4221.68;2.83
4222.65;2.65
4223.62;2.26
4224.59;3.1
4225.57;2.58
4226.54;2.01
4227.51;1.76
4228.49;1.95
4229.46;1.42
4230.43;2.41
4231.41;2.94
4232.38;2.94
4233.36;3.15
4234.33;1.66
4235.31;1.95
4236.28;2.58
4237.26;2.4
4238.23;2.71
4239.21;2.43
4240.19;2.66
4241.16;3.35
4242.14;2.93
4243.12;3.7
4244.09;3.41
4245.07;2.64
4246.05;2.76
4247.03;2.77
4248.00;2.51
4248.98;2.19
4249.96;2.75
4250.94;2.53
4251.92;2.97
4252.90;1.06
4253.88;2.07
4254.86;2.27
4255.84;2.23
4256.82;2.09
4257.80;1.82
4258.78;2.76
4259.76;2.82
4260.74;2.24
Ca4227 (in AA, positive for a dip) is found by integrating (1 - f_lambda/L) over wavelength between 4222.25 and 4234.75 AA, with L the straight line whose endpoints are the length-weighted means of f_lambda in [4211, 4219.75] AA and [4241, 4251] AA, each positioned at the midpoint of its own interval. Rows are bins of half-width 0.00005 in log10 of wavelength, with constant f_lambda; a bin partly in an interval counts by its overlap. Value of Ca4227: 1.9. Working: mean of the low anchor 2.76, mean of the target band 2.37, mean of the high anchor 2.86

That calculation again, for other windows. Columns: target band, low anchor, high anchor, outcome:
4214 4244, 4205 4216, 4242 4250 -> 0.3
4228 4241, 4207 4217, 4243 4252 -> 1.2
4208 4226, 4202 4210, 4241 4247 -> -0.4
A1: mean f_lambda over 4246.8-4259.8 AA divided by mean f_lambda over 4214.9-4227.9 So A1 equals 0.87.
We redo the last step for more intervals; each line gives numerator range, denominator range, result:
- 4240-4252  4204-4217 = 1.17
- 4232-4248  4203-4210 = 1.17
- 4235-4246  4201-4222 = 1.09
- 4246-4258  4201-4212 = 0.95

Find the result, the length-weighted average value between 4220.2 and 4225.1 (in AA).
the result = 2.65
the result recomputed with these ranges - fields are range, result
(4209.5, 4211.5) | 2.59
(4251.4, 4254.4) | 2.04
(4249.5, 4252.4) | 2.75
